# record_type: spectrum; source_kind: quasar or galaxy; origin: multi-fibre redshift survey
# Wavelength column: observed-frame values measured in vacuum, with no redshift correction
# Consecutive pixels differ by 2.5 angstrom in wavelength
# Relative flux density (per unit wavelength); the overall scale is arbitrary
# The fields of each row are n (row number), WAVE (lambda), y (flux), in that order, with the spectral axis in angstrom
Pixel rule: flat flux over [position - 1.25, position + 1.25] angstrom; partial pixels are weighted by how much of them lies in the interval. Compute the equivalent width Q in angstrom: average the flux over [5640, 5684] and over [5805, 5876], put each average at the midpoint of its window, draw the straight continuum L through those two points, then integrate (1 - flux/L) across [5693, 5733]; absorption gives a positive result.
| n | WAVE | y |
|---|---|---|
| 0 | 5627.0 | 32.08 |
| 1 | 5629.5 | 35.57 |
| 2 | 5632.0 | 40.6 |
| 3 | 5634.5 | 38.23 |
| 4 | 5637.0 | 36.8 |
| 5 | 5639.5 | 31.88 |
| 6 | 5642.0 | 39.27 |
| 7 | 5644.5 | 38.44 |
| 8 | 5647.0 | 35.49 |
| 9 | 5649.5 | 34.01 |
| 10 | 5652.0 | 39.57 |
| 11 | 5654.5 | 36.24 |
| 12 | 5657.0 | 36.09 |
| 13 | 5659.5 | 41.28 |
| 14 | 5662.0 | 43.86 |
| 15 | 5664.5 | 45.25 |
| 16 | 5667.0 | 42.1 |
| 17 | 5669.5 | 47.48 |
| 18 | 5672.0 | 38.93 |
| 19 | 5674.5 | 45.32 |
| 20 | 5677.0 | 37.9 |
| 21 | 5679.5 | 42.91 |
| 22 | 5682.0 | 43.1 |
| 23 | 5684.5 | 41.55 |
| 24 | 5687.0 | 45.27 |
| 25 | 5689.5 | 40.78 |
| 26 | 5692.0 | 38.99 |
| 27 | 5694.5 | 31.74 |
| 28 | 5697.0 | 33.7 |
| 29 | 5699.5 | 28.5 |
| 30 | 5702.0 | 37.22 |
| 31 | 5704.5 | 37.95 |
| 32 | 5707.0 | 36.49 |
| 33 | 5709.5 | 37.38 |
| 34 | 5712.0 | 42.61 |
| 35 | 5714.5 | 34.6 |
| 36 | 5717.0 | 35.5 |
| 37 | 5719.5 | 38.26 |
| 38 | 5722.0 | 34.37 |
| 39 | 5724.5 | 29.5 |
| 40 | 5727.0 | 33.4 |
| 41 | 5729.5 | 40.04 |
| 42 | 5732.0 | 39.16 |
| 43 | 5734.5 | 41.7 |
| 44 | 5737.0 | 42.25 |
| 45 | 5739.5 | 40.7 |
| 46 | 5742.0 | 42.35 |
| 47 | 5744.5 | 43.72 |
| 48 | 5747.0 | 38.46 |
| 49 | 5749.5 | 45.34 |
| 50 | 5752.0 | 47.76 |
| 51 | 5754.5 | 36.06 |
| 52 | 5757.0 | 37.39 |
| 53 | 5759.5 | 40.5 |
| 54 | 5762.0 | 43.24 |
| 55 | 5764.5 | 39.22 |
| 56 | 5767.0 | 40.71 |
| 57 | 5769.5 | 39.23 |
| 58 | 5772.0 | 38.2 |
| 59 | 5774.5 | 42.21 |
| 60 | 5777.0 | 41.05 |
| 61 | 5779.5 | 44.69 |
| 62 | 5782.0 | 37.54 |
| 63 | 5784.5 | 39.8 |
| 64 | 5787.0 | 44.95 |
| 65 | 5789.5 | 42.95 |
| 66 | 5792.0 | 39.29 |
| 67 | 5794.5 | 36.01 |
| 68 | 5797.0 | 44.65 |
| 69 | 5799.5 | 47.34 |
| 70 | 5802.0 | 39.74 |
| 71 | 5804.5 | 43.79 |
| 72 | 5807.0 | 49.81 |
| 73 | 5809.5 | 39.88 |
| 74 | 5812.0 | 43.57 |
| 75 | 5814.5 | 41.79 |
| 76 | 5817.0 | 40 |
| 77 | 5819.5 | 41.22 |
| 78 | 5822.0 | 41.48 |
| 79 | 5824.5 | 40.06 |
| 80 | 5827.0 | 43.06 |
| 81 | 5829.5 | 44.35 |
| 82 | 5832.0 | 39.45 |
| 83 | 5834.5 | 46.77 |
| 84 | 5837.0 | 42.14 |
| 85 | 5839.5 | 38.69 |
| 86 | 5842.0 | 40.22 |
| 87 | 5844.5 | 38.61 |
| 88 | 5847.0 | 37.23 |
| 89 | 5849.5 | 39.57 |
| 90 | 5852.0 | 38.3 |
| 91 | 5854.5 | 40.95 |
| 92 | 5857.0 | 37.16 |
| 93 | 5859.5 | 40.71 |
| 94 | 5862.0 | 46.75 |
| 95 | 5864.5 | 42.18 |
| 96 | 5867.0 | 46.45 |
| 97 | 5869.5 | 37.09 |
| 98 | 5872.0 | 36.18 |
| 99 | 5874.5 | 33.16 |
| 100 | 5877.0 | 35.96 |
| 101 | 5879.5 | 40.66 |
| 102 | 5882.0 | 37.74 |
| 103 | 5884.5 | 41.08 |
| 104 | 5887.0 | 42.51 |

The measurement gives 4.8 angstrom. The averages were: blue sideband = 40.3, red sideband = 41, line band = 35.7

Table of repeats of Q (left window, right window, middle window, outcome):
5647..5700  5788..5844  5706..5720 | 1.03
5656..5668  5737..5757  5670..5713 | 2.92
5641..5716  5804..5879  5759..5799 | -0.82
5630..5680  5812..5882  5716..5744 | 1.21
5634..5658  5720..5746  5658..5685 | -3.98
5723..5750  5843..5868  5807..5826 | -0.67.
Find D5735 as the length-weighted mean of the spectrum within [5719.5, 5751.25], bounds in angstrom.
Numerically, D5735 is 39.3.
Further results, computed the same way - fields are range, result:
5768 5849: 41.5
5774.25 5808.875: 42.4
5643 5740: 38.7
